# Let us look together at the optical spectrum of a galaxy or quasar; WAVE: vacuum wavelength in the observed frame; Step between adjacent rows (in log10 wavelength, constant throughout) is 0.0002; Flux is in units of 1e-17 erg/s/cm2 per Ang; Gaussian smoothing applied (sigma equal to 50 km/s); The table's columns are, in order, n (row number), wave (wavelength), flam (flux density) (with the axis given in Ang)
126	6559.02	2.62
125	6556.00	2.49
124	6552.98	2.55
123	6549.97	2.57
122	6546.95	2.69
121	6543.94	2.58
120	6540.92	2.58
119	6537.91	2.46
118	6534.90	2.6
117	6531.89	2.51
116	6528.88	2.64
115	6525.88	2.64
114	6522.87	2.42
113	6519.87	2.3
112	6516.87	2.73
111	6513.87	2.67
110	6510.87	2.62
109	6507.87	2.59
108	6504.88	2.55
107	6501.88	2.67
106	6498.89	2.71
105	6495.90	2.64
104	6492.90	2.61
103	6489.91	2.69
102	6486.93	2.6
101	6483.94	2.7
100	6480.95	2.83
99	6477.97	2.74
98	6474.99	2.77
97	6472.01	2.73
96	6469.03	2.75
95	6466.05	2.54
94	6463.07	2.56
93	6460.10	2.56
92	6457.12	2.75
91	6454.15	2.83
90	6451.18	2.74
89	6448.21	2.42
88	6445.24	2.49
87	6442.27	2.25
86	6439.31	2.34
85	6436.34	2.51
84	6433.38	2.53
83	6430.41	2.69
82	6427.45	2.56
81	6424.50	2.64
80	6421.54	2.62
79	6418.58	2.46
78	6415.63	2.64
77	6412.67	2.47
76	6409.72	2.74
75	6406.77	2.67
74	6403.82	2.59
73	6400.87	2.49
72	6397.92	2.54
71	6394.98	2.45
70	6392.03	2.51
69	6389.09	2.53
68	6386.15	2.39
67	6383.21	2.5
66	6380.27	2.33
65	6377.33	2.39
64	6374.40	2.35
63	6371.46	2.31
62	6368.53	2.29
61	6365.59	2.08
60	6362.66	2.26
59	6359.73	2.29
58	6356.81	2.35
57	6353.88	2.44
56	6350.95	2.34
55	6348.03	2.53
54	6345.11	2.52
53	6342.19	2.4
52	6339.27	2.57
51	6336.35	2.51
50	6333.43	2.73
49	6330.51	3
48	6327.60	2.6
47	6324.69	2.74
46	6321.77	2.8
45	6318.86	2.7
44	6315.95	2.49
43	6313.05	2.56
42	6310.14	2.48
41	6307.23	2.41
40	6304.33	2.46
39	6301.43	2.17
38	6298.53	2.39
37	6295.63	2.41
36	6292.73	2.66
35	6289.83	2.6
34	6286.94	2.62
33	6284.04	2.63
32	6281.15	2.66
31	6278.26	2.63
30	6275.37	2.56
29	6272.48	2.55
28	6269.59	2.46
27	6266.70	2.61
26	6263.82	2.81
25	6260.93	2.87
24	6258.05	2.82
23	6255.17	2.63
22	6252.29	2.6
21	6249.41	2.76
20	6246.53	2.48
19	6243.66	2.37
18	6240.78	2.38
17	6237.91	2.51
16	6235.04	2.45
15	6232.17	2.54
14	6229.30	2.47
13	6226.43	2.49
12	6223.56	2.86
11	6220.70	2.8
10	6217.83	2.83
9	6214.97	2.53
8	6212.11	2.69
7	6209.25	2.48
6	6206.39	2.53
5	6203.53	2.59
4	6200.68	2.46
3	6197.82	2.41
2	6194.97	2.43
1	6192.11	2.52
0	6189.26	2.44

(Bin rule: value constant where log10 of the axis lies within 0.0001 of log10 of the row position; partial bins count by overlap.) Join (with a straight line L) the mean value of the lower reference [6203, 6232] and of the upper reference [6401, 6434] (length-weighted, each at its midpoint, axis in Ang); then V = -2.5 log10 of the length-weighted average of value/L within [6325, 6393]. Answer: 0.067 mag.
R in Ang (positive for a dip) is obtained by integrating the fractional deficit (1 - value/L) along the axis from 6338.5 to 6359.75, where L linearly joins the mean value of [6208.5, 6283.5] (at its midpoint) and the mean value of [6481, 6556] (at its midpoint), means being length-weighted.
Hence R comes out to 1.4 Ang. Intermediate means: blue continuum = 2.61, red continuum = 2.6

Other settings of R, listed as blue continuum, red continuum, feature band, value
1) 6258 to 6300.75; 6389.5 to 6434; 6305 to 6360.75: 0.9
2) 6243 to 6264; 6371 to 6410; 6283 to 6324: 1.1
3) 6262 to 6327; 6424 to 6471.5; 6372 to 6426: 1.2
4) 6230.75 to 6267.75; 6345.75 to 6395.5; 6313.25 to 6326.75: -1.1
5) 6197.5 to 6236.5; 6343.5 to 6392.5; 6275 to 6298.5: -0.9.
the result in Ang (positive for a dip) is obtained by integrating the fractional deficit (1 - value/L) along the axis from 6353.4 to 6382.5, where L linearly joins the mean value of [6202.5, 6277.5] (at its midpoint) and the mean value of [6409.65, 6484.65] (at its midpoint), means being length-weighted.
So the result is 3.30 Ang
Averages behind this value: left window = 2.6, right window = 2.61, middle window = 2.31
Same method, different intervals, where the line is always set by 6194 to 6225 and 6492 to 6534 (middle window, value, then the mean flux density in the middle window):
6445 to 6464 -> -0.3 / 2.63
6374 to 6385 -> 0.9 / 2.4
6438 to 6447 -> 0.8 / 2.36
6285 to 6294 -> -0.1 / 2.63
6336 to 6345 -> 0.4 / 2.5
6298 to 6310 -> 1.1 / 2.37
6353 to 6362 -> 0.9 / 2.35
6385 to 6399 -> 0.6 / 2.49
